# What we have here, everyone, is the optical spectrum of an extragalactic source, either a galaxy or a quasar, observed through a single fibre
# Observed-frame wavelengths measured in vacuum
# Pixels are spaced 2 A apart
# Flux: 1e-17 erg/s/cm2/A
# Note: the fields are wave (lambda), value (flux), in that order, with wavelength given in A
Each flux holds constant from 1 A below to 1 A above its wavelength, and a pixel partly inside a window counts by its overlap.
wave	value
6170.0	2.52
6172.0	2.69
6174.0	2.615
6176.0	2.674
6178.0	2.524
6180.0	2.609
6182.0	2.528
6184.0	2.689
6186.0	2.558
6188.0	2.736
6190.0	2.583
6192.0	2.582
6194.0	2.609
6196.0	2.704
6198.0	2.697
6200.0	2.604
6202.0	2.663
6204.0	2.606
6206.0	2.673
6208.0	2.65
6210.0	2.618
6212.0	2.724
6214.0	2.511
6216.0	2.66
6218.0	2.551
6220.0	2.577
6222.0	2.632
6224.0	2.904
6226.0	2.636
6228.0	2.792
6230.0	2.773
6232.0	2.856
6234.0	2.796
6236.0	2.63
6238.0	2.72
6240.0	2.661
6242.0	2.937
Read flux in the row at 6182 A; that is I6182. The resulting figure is 2.528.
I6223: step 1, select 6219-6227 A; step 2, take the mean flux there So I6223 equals 2.69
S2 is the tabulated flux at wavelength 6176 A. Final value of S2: 2.674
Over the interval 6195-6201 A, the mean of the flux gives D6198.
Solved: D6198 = 2.67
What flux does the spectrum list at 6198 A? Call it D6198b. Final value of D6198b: 2.697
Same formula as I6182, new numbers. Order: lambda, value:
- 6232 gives 2.856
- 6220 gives 2.577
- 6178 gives 2.524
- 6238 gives 2.72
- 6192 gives 2.582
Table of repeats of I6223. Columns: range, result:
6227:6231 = 2.78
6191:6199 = 2.65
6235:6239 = 2.67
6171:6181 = 2.62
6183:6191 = 2.64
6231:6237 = 2.76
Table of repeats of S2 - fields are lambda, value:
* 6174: 2.615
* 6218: 2.551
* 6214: 2.511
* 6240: 2.661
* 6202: 2.663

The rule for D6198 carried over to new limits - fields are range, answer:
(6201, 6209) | 2.65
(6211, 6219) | 2.61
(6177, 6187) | 2.58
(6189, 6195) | 2.59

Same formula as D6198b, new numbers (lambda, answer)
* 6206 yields 2.673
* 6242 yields 2.937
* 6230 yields 2.773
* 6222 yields 2.632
